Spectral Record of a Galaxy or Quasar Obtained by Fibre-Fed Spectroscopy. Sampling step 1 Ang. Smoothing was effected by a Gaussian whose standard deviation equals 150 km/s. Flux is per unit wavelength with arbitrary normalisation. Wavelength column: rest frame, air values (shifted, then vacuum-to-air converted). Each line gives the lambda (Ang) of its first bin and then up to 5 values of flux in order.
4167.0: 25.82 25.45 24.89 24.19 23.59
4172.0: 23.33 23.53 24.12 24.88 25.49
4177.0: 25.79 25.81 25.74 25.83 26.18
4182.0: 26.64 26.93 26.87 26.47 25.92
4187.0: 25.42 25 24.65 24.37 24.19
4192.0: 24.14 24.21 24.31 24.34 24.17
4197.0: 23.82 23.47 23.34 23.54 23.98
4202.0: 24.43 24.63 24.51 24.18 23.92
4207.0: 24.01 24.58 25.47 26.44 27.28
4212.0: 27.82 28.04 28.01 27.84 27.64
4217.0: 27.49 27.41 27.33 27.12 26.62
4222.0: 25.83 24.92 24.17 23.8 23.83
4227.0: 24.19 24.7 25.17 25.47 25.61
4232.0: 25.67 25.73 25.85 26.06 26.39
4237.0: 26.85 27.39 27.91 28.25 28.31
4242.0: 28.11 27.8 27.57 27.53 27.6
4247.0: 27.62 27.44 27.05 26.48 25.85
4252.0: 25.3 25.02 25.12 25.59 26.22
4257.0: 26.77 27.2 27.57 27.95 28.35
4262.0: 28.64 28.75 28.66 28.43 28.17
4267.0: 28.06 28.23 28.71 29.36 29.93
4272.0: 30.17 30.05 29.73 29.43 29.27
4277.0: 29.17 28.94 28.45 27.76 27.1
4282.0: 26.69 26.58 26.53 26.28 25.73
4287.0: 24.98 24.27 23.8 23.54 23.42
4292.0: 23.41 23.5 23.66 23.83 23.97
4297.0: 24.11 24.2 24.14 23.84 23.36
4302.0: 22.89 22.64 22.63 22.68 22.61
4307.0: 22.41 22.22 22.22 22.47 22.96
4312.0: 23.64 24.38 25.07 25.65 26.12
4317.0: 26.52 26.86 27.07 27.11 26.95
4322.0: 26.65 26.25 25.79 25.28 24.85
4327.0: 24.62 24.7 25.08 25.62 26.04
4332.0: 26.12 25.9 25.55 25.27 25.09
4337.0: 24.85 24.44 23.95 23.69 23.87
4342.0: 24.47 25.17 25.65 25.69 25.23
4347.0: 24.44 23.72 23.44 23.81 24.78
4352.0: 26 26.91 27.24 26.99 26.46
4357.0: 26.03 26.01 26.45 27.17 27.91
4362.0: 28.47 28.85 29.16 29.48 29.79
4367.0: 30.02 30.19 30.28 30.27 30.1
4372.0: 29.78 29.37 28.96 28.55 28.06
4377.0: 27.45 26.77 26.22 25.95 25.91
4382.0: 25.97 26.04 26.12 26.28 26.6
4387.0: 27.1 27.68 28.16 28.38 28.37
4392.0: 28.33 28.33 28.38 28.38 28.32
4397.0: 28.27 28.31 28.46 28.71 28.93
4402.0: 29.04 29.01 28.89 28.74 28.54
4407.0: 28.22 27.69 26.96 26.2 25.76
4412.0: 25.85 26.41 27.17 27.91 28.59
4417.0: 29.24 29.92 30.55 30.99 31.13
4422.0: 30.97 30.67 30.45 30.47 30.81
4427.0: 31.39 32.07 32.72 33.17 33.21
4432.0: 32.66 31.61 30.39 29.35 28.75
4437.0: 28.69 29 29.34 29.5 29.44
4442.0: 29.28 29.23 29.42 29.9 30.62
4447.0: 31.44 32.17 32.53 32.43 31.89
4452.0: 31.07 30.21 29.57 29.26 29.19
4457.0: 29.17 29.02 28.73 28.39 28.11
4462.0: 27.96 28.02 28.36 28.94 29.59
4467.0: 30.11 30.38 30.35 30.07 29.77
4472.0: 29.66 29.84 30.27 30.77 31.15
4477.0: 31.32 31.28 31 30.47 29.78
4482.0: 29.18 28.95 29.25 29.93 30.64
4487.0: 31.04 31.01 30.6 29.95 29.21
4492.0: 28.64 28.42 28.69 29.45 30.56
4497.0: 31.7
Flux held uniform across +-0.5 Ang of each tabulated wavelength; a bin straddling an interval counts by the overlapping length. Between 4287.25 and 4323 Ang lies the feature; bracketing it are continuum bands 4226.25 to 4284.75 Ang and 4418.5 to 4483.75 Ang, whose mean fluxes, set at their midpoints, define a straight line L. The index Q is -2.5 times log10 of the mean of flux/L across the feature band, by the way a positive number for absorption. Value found 0.16 mag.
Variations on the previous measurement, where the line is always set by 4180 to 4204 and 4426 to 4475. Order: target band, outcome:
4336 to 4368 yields 0.08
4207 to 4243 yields -0.04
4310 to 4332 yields 0.08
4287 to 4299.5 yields 0.13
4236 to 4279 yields -0.07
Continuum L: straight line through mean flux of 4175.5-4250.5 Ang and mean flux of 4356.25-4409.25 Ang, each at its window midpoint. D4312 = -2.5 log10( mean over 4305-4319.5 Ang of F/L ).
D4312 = 0.12 mag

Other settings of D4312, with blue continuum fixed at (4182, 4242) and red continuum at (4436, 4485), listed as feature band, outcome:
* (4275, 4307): 0.08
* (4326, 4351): 0.12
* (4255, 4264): -0.05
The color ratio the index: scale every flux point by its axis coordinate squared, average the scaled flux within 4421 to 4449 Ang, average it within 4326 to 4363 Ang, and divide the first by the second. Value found 1.25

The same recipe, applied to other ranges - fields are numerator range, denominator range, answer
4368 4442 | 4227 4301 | 1.15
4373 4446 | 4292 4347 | 1.22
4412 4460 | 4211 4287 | 1.21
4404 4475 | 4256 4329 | 1.23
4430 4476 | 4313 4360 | 1.24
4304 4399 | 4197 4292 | 1.04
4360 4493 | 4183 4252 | 1.25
